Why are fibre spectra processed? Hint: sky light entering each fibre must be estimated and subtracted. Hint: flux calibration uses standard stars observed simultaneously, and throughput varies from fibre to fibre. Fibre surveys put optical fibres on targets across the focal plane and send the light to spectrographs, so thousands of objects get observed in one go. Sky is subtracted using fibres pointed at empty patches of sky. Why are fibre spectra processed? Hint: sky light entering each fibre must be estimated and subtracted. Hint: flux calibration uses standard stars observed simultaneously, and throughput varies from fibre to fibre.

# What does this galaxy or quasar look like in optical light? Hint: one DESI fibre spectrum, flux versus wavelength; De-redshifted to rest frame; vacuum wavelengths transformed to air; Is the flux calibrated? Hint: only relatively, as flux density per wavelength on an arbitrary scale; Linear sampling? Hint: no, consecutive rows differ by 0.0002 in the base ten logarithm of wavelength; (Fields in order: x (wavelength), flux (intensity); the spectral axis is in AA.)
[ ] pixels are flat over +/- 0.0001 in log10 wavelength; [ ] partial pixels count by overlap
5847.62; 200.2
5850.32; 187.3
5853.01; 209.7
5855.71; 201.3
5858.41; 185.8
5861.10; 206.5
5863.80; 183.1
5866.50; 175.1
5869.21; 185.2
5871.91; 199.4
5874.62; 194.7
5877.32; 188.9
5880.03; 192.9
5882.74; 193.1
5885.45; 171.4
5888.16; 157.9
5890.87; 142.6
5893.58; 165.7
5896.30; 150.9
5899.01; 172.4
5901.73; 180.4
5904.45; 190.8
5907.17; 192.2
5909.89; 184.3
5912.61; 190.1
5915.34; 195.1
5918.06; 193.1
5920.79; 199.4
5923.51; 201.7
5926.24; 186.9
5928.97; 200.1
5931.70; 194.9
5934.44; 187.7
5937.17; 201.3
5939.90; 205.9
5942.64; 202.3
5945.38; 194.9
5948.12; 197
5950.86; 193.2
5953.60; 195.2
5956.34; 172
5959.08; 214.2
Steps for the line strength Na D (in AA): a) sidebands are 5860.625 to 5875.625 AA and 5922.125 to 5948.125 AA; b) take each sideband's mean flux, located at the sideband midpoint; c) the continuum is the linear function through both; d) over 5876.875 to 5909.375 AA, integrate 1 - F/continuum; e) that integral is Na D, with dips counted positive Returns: 3.0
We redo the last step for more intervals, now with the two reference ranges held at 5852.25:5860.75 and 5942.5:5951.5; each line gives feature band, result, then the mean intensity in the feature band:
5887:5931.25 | 3.5 AA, 182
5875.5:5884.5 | 0.3 AA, 191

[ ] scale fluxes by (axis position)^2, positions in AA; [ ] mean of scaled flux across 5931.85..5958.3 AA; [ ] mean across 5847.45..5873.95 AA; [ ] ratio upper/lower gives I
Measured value 1.04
